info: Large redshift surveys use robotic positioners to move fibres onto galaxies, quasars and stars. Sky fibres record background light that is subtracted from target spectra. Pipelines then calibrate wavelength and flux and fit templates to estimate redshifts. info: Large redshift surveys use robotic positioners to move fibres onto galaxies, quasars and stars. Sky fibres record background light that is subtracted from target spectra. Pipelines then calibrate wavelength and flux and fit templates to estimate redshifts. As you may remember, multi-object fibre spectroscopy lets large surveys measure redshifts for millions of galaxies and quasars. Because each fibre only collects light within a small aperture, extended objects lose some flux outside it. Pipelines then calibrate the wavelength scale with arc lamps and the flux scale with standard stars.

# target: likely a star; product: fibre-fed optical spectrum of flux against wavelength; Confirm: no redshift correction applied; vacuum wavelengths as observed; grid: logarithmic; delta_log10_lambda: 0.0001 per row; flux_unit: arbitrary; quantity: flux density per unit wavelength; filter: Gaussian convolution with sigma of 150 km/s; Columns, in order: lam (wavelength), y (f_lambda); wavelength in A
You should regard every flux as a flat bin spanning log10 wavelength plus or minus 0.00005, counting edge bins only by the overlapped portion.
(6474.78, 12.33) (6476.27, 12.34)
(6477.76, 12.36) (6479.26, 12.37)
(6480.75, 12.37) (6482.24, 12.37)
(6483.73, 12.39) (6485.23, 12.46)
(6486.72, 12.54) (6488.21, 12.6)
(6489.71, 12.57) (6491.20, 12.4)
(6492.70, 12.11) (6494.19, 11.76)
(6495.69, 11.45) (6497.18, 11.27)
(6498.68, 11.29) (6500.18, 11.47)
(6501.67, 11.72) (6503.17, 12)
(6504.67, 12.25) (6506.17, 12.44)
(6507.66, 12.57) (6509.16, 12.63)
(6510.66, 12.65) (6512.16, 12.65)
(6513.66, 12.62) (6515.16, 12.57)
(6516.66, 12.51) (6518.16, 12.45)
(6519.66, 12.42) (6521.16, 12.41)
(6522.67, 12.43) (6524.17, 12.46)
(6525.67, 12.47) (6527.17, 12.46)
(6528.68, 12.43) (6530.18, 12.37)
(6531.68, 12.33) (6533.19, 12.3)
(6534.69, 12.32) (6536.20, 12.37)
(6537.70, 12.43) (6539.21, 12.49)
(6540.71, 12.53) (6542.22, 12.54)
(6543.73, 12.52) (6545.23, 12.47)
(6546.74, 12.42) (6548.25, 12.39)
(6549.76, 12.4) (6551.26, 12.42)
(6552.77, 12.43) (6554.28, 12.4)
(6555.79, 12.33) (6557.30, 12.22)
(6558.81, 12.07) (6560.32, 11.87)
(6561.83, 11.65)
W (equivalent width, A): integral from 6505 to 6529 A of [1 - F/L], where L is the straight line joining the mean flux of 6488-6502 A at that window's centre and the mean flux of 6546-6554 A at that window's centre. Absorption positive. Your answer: -0.9 A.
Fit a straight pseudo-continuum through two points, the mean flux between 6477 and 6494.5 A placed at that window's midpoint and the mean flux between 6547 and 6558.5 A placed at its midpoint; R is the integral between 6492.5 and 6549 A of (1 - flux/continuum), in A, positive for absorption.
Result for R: 0.3 A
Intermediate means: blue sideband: 12.4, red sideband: 12.4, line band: 12.3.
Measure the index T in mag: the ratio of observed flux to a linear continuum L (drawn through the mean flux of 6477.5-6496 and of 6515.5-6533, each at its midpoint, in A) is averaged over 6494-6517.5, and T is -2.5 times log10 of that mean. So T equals 0.02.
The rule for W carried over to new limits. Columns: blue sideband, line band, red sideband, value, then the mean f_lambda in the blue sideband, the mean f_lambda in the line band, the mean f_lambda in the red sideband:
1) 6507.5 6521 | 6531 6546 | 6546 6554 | 0.0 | 12.6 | 12.4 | 12.4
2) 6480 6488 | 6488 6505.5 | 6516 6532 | 0.8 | 12.4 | 11.9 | 12.4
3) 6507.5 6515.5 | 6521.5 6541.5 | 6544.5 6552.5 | 0.2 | 12.6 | 12.4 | 12.4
